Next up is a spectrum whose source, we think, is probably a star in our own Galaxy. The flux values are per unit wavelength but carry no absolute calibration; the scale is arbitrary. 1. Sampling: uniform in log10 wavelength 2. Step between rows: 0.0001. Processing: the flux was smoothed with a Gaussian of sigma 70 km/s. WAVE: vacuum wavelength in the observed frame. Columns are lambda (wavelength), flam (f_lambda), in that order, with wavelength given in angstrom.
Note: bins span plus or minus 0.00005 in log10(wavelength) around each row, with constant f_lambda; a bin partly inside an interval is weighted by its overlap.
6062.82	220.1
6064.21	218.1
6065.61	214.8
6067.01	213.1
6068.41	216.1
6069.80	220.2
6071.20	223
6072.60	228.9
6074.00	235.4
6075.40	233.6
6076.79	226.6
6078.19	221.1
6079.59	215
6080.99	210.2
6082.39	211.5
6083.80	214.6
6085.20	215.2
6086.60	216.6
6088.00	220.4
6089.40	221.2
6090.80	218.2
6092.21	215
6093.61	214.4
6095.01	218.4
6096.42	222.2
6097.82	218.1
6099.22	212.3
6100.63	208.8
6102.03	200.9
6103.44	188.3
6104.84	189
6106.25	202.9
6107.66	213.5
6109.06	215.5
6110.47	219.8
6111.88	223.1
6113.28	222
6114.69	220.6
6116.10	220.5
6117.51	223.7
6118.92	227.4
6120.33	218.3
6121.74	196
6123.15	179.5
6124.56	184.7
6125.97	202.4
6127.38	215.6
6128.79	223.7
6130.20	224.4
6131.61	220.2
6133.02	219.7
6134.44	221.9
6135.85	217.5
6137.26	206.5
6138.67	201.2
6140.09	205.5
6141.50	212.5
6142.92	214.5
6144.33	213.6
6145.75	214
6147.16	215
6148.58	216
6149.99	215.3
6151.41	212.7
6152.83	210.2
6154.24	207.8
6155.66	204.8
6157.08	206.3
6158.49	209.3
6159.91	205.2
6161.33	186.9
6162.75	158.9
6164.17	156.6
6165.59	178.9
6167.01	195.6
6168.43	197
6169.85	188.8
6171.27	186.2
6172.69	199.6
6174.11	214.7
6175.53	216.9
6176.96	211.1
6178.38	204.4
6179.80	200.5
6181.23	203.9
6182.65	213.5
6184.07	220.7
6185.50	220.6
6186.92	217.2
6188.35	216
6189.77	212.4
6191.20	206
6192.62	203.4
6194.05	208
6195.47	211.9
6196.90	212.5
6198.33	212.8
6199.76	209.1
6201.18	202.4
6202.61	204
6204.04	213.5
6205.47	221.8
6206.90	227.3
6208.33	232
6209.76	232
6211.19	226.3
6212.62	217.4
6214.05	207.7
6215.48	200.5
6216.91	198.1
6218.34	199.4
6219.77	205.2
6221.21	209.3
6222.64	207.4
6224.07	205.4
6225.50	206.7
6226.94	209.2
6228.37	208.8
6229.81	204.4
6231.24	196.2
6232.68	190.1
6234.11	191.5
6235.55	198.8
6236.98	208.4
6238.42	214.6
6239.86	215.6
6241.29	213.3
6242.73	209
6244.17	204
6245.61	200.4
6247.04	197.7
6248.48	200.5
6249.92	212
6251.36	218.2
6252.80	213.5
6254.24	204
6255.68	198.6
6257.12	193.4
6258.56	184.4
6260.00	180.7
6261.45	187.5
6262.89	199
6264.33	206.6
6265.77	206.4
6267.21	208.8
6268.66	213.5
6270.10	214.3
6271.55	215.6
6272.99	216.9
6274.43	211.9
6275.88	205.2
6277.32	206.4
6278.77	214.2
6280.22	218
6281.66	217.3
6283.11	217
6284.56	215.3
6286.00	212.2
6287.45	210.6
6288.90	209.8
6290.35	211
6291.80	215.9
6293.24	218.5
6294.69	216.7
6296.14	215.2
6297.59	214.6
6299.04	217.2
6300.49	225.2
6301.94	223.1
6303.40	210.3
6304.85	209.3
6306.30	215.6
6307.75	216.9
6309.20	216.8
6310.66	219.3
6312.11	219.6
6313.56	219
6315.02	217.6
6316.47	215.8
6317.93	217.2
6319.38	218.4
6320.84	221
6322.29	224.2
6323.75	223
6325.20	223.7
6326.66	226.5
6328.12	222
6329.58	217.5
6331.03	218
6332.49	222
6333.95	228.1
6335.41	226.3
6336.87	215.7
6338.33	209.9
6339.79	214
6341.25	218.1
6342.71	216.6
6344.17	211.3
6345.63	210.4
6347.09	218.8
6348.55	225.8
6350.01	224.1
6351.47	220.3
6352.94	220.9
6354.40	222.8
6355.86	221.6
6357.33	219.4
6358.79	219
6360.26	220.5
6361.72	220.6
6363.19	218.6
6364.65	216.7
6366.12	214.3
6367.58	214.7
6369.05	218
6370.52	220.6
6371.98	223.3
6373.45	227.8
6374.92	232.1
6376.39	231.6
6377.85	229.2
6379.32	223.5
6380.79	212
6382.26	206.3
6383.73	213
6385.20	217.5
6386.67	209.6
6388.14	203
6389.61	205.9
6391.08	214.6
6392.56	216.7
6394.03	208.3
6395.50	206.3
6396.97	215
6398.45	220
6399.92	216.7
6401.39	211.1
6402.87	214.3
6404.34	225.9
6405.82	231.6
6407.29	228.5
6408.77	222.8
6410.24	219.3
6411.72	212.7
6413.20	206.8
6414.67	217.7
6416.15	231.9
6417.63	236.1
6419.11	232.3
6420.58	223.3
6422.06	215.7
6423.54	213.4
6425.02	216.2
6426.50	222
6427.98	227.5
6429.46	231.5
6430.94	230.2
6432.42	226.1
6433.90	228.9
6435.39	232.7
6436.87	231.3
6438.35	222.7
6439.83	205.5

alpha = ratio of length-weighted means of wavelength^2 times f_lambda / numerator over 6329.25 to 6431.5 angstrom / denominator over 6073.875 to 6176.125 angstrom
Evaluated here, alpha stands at 1.14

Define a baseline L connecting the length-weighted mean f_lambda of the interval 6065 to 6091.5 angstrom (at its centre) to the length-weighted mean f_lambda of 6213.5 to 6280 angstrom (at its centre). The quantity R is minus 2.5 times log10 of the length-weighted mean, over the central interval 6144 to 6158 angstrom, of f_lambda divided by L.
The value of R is 0.01 mag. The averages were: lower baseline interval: 220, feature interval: 212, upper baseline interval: 205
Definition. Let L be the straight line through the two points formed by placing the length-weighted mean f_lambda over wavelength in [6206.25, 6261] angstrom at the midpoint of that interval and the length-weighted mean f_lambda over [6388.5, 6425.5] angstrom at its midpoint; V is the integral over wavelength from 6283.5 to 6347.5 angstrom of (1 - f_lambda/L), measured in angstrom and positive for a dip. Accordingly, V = -1.66 angstrom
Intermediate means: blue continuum 206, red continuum 218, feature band 217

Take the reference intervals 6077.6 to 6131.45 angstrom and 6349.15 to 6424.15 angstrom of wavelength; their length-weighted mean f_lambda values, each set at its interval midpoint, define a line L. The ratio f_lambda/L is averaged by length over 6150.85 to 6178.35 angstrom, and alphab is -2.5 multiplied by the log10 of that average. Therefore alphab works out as 0.089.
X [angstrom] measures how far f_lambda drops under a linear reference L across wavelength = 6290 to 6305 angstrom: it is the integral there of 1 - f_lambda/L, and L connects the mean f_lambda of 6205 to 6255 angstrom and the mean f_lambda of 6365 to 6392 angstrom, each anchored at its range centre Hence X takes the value -0.3 angstrom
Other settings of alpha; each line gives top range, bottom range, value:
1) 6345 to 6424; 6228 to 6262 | 1.13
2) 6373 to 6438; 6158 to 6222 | 1.14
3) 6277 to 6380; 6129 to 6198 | 1.12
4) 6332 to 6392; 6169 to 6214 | 1.09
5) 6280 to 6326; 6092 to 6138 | 1.09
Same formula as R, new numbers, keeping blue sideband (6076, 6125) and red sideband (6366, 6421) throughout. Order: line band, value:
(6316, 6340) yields -0.01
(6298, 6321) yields 0.00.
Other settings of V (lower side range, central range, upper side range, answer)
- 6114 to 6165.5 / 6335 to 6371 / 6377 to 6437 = -0.2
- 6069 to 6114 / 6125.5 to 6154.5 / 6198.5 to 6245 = -0.1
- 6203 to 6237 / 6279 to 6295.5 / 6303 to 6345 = 0.0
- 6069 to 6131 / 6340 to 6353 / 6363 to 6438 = 0.1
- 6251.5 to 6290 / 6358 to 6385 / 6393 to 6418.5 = -0.5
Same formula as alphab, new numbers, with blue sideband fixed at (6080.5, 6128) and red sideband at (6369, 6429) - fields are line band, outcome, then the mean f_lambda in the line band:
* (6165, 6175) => 0.10 mag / 195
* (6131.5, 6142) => 0.00 mag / 213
